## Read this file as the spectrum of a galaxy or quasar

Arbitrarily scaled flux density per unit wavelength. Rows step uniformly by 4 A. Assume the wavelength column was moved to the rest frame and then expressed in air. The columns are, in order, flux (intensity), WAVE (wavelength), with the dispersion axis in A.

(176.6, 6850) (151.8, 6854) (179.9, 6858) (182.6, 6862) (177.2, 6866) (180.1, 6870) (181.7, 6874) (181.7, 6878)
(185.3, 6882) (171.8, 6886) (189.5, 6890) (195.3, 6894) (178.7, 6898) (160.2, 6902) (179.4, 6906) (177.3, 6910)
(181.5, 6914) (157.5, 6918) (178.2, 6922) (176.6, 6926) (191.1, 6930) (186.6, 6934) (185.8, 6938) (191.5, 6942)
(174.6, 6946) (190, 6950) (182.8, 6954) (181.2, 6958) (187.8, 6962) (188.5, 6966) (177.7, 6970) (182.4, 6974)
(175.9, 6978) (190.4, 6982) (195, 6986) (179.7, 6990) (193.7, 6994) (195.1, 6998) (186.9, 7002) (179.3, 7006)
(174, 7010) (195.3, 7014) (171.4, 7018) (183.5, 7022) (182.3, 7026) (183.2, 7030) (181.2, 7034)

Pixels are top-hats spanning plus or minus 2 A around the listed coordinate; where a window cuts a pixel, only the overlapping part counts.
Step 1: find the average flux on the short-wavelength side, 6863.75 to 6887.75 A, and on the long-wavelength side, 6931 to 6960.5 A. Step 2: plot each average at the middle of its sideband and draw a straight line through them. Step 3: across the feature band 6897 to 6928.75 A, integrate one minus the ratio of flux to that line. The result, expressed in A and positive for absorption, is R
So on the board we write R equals 1.5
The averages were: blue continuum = 180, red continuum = 185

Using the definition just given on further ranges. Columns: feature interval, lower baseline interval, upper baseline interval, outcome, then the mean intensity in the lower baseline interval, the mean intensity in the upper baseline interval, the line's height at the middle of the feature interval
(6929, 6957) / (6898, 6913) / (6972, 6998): -0.90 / 174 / 187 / 180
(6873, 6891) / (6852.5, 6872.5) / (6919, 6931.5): -0.52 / 175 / 180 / 176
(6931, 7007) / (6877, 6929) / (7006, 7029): -2.44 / 178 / 181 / 180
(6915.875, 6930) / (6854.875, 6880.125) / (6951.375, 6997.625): 0.68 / 179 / 185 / 182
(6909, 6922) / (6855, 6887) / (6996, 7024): 0.58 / 179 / 184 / 181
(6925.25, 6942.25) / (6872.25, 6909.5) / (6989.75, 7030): -0.45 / 180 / 184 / 182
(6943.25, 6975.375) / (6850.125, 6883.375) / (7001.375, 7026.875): -0.60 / 177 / 182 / 180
